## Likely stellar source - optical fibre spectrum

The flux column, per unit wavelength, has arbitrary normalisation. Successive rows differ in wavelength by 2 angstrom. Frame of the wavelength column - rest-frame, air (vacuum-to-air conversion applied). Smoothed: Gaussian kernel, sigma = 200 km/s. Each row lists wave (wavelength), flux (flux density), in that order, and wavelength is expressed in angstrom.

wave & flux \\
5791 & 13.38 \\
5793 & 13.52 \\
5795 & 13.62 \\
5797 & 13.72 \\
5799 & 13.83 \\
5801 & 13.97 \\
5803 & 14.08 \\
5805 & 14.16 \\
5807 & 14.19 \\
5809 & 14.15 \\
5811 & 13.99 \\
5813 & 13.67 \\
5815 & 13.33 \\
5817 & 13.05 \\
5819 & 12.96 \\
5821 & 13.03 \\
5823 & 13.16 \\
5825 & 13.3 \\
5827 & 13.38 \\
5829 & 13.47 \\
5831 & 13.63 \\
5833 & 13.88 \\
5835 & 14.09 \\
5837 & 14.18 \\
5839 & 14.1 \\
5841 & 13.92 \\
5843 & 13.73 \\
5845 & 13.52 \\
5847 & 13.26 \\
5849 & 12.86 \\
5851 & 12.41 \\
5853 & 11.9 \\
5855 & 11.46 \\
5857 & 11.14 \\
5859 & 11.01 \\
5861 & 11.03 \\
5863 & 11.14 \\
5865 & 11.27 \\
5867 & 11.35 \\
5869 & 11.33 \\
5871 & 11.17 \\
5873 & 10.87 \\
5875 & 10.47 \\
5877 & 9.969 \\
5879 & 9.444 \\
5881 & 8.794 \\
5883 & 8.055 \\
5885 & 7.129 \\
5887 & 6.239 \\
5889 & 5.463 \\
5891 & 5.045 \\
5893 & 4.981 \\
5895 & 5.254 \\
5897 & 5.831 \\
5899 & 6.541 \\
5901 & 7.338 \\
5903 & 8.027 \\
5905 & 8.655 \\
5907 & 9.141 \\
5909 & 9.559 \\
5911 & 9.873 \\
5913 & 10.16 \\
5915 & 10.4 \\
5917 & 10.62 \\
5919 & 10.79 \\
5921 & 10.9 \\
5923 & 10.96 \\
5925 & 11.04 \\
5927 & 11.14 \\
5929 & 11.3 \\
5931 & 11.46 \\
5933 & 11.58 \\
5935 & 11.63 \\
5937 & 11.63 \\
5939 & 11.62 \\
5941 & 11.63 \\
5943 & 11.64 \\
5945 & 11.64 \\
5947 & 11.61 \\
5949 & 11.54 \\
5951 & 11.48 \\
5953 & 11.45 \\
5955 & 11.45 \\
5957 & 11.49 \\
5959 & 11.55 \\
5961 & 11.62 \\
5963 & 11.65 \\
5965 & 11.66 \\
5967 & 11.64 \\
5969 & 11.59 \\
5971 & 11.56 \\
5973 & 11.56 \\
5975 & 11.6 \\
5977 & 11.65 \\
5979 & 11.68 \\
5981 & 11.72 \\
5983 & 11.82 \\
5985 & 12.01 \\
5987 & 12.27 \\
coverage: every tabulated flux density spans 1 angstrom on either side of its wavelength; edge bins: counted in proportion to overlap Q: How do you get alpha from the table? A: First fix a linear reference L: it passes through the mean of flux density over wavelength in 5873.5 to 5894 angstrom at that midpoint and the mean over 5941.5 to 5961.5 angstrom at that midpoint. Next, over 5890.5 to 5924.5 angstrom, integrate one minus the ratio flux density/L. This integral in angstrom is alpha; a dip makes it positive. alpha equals 2.1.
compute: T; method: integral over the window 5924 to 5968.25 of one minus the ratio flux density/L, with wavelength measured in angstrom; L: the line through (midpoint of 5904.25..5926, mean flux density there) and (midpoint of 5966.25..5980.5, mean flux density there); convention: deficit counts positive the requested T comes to -2.3 angstrom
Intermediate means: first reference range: 10.2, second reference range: 11.6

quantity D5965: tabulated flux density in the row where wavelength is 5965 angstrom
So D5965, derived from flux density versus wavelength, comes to 11.66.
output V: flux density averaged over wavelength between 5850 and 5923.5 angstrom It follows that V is 9.33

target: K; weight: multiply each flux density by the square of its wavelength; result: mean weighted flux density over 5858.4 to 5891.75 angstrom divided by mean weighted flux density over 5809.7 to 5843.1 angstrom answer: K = 0.70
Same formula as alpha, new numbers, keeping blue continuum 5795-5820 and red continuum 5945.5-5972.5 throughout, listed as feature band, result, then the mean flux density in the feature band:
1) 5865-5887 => 5.2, 9.76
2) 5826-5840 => -0.5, 13.8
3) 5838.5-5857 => 0.4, 12.9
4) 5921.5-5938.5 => 0.9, 11.3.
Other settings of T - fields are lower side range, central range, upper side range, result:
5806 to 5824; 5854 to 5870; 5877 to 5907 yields -2.75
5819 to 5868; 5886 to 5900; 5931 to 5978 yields 7.57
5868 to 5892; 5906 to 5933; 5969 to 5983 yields -1.92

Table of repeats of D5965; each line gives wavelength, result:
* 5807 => 14.19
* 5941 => 11.63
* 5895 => 5.254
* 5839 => 14.1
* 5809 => 14.15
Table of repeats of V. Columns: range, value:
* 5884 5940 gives 9.08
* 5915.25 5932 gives 11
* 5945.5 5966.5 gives 11.6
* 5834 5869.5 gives 12.4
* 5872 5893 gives 8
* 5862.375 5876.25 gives 11.1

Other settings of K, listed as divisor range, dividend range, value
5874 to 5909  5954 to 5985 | 1.59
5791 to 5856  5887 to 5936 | 0.69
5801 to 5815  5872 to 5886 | 0.68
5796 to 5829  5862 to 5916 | 0.65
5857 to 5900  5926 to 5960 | 1.35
